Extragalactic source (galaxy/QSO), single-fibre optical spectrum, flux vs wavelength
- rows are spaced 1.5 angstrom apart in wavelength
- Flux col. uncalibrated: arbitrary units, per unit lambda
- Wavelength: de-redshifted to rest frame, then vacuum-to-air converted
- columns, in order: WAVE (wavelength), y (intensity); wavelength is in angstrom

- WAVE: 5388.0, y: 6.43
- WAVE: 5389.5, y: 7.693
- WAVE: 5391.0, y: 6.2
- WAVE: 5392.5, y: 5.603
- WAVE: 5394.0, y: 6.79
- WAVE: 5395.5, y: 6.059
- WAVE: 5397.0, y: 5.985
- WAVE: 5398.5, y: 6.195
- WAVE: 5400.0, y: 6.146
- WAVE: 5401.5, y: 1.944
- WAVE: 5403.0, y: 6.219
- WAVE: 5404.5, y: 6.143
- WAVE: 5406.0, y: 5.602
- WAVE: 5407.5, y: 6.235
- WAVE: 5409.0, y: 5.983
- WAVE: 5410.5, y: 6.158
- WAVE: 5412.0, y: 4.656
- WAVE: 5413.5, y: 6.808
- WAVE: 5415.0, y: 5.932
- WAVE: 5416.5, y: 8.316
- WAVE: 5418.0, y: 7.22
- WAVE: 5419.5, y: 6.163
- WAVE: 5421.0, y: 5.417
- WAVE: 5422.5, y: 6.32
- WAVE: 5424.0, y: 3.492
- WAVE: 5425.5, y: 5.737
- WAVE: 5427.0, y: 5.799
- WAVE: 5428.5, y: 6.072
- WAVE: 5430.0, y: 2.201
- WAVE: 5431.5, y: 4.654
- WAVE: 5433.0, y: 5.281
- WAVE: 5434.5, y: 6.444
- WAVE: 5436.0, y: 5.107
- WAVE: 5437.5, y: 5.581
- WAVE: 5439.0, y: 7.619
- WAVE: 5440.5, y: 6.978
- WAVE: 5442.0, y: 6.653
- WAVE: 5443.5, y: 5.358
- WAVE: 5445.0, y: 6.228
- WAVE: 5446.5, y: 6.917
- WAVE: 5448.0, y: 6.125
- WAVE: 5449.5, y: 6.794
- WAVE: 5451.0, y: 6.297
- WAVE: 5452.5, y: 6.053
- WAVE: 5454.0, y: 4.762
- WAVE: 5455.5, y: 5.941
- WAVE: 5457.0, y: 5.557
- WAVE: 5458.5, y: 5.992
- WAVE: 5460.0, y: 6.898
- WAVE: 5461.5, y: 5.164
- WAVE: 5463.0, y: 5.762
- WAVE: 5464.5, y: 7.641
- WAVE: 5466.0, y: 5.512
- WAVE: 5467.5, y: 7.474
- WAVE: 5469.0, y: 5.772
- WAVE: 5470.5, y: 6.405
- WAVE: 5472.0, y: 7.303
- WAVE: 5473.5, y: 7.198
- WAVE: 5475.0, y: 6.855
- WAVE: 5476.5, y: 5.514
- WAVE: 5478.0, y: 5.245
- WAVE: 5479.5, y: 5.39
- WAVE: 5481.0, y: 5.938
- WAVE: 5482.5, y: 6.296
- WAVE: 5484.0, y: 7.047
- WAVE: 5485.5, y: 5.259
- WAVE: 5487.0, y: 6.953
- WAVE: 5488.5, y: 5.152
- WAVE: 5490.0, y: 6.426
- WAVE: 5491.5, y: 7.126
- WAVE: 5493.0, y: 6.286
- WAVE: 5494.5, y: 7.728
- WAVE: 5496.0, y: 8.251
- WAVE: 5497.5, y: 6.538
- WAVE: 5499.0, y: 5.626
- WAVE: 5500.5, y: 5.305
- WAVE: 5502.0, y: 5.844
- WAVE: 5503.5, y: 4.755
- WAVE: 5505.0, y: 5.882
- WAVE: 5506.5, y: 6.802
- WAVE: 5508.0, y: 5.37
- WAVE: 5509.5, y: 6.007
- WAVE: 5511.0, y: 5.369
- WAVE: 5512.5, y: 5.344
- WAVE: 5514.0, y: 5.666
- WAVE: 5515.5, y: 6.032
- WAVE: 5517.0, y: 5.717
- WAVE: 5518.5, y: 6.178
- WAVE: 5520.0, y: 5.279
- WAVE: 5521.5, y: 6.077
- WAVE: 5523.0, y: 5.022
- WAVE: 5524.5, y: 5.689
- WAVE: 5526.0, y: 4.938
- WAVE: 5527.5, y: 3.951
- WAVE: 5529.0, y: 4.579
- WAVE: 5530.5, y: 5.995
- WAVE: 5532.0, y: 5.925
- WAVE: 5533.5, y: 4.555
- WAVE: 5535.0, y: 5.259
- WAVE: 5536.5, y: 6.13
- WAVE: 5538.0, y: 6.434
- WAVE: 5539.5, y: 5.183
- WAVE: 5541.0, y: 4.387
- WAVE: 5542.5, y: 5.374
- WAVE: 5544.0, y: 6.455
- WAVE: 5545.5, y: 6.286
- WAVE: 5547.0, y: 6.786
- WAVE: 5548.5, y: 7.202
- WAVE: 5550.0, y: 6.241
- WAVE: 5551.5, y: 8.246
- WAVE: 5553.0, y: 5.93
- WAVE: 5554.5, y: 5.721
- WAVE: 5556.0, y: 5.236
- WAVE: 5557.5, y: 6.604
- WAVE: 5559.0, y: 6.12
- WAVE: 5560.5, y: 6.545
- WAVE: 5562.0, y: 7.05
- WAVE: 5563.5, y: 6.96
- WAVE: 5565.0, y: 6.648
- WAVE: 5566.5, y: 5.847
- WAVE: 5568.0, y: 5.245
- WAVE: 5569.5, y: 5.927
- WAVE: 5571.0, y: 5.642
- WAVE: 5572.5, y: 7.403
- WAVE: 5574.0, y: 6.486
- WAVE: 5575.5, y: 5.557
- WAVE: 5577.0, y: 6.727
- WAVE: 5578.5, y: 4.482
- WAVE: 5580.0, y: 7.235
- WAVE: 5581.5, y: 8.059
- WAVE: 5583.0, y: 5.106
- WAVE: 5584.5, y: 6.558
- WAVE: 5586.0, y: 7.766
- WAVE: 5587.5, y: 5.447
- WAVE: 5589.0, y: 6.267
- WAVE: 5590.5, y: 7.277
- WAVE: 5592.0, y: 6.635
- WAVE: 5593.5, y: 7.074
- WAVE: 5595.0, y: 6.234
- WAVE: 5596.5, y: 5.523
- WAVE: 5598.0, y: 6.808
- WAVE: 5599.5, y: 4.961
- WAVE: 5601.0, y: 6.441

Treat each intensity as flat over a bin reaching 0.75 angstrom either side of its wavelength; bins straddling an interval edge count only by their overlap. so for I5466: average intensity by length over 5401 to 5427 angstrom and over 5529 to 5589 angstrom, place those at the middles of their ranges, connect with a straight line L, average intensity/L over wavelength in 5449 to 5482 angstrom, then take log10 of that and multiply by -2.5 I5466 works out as -0.04 mag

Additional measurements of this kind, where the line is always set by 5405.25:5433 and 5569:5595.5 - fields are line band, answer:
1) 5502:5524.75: 0.08 mag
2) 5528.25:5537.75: 0.14 mag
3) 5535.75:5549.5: 0.04 mag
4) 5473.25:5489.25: -0.01 mag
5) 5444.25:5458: -0.04 mag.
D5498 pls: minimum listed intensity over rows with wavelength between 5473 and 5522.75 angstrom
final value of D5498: 4.755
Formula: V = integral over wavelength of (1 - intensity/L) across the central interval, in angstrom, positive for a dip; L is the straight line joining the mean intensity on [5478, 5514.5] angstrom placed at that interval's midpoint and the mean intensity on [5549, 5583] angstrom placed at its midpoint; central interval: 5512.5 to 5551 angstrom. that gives 3.4 angstrom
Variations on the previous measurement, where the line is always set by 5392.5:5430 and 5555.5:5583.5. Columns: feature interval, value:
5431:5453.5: -0.90 angstrom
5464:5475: -1.40 angstrom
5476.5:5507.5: -0.62 angstrom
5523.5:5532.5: 1.46 angstrom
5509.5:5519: 0.60 angstrom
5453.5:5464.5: 0.14 angstrom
